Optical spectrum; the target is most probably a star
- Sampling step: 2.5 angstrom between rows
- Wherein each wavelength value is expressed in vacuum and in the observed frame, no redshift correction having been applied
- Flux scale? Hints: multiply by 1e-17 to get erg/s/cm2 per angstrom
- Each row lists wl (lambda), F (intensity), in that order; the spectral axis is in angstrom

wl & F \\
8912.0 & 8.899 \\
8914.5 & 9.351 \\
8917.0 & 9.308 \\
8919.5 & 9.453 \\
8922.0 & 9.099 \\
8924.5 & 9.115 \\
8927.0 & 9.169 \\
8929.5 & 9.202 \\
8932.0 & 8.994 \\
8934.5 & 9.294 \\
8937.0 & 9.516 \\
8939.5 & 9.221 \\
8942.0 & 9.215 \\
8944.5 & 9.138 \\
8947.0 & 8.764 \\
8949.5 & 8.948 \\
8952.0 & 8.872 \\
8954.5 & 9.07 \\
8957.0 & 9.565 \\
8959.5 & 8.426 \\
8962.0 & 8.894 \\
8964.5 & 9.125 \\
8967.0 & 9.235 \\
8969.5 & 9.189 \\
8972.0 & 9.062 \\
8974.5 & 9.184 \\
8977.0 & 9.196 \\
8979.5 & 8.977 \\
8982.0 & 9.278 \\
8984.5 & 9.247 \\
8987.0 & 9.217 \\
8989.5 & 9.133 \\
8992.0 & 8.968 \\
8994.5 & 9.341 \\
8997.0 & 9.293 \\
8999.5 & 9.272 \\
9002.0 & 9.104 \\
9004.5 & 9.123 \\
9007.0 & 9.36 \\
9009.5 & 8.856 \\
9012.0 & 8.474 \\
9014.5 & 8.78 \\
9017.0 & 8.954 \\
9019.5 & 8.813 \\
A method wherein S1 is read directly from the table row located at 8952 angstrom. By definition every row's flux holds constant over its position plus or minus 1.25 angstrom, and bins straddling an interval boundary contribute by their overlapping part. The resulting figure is 8.872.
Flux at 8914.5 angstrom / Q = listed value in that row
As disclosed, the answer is 9.351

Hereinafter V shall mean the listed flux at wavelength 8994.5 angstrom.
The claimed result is 9.341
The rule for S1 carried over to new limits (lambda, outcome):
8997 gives 9.293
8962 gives 8.894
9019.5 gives 8.813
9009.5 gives 8.856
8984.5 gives 9.247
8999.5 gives 9.272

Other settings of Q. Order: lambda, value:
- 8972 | 9.062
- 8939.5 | 9.221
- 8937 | 9.516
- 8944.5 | 9.138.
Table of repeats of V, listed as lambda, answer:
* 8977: 9.196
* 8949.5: 8.948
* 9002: 9.104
